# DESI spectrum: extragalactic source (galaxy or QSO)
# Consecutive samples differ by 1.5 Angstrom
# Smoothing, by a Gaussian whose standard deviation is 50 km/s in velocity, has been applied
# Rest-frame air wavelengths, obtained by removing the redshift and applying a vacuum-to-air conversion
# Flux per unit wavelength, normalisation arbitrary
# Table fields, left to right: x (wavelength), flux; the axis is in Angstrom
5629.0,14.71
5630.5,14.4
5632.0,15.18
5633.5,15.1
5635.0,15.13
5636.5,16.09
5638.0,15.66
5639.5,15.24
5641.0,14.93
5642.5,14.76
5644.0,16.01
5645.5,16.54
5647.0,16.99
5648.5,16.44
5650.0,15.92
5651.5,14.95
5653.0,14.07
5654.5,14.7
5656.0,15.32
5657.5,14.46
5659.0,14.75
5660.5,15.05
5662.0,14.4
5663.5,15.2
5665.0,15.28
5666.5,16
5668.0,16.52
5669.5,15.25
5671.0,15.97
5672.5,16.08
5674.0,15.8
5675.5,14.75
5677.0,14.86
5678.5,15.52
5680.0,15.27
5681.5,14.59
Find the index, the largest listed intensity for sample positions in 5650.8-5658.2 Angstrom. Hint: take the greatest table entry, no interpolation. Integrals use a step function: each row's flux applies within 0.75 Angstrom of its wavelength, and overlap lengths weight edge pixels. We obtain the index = 15.32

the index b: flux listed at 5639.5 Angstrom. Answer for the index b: 15.24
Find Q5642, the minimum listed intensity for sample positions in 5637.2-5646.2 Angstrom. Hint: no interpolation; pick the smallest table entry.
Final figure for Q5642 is 14.76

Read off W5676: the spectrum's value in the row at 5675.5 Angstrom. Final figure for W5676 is 14.75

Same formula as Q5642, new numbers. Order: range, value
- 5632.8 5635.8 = 15.1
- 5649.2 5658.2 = 14.07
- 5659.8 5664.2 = 14.4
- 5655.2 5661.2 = 14.46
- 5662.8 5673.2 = 15.2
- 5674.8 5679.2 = 14.75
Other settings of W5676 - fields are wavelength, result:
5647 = 16.99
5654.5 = 14.7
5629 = 14.71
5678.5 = 15.52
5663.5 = 15.2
